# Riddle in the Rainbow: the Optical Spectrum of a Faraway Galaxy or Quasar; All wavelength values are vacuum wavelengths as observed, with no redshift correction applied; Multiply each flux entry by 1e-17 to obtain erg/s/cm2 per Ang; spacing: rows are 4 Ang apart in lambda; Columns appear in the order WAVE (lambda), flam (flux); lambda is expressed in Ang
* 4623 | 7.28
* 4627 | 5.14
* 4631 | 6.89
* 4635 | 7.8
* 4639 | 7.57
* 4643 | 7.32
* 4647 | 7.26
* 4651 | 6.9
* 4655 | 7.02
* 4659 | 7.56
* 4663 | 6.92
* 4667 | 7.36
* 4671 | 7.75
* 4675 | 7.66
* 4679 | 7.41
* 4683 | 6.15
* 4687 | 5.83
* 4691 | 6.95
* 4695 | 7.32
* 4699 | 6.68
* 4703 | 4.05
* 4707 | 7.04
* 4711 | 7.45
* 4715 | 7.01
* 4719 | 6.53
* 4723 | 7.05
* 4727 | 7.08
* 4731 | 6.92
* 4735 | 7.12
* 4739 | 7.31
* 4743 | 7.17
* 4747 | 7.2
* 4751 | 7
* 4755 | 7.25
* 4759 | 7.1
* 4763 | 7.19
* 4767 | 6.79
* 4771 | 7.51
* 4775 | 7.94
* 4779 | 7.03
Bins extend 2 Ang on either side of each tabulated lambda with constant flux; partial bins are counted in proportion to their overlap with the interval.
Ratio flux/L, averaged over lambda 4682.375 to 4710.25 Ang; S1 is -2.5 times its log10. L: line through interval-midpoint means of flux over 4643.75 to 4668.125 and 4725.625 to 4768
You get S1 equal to 0.128 mag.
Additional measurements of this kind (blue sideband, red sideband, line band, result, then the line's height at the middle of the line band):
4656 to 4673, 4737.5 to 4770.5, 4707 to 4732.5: 0.03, 7.23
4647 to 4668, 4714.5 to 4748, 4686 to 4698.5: 0.05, 7.1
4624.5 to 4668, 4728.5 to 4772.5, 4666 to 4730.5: 0.04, 7.1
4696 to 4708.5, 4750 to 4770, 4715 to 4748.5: -0.08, 6.55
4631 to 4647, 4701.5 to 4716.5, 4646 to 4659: 0.02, 7.25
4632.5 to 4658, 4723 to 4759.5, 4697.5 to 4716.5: 0.12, 7.19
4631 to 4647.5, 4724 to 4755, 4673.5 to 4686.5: 0.06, 7.31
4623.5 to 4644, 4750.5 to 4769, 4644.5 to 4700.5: -0.01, 6.99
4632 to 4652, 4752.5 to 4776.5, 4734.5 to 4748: 0.01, 7.29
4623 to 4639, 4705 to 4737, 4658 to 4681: -0.08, 6.9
